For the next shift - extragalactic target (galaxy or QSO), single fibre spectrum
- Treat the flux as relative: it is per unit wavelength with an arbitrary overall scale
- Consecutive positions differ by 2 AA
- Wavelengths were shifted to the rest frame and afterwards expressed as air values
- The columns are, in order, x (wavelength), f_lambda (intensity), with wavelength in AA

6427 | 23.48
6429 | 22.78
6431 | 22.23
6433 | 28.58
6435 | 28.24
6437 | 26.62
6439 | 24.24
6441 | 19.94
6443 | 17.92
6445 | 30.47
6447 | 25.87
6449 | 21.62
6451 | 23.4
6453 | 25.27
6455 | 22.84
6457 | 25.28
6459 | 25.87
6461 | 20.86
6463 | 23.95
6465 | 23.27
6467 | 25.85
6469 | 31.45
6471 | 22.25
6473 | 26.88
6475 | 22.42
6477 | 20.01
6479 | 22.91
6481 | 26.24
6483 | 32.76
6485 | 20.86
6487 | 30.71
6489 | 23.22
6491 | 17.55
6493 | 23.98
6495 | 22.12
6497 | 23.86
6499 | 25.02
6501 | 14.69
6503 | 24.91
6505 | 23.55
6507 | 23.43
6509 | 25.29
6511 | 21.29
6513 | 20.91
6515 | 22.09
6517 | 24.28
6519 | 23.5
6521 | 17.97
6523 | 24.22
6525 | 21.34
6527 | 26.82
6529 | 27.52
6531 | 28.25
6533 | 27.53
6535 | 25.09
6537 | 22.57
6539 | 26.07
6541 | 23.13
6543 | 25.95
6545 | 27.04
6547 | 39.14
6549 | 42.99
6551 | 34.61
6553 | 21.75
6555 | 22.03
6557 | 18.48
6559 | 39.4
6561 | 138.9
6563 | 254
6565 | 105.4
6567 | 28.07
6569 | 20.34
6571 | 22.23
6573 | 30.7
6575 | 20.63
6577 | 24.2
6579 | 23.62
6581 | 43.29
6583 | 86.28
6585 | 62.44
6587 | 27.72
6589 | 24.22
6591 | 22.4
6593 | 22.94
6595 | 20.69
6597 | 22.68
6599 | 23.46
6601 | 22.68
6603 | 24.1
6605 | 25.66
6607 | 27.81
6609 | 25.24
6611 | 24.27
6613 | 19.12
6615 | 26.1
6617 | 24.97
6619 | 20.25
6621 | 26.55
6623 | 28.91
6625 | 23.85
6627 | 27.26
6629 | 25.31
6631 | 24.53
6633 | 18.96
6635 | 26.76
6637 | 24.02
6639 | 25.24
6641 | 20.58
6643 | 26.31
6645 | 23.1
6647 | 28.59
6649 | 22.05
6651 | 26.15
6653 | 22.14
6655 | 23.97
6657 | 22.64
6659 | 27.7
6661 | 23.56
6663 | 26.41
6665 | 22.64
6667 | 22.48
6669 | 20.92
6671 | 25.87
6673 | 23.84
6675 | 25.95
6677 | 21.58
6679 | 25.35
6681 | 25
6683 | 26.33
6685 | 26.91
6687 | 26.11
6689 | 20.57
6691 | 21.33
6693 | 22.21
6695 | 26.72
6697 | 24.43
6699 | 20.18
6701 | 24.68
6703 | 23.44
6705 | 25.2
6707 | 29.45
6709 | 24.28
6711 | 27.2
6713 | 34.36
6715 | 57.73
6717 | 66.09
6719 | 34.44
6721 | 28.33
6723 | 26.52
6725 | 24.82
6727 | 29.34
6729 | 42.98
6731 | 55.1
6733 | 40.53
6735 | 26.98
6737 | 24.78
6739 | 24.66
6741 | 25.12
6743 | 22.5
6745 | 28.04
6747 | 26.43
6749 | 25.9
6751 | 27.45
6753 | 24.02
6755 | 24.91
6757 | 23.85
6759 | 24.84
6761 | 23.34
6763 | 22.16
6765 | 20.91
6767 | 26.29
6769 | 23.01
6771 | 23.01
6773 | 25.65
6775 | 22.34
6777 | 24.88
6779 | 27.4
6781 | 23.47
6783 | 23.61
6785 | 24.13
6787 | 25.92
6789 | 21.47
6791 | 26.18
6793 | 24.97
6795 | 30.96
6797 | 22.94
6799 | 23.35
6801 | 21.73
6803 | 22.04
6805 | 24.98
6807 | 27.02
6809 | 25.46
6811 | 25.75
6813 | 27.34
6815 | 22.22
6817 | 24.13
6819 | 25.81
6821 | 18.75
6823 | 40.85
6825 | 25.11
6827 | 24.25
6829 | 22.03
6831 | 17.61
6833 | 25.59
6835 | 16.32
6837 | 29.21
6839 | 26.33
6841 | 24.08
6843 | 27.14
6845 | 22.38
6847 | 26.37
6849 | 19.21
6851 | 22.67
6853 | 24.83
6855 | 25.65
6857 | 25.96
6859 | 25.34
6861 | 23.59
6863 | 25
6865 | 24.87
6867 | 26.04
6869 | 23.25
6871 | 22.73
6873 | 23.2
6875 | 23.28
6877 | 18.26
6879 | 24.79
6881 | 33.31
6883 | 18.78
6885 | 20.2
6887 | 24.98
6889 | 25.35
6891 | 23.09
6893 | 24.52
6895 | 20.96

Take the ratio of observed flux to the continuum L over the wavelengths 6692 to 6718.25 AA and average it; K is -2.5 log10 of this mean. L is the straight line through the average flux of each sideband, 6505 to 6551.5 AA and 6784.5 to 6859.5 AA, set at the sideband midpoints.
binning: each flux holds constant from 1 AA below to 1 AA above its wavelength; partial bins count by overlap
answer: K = -0.24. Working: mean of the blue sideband 26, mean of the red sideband 24.6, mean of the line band 31.3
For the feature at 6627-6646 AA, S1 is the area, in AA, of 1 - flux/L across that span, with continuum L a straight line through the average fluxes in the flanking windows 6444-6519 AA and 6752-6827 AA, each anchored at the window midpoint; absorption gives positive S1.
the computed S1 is 0.24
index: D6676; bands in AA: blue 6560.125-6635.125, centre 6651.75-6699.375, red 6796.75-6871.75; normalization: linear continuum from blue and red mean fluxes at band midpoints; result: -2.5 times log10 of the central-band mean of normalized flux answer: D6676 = 0.37 mag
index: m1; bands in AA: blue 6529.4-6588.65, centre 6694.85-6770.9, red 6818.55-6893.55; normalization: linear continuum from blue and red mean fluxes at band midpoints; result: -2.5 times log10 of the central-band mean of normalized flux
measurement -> 0.13 mag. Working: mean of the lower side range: 44.8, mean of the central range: 29.2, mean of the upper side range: 24.2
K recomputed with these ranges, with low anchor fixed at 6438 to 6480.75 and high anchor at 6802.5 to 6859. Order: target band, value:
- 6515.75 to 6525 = 0.08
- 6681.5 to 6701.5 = 0.02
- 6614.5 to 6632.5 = -0.04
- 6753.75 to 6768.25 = 0.03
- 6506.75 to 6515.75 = 0.07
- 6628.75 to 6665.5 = 0.00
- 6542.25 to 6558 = -0.20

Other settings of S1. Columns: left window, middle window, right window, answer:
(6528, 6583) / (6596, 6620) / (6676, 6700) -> 8.06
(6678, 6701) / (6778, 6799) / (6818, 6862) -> -0.56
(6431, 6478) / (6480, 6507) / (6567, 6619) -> 1.88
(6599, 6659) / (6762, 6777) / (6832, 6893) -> 0.48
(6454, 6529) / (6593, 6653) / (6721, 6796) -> 2.22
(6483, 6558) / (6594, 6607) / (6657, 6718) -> 1.20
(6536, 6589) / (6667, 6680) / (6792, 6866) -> 4.77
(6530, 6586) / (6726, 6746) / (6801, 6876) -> 0.22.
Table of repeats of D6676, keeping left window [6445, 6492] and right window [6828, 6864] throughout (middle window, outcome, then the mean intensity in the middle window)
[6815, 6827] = -0.10 mag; 26.3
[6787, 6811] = -0.04 mag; 24.7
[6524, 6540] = -0.05 mag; 25.6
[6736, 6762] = -0.05 mag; 25.1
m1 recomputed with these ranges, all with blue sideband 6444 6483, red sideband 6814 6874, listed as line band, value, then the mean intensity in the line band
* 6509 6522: 0.13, 22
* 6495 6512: 0.09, 22.7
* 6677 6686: -0.04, 25.4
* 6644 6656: 0.01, 24.3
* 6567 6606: -0.21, 30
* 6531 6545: -0.03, 25.4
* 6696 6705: 0.05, 23.4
